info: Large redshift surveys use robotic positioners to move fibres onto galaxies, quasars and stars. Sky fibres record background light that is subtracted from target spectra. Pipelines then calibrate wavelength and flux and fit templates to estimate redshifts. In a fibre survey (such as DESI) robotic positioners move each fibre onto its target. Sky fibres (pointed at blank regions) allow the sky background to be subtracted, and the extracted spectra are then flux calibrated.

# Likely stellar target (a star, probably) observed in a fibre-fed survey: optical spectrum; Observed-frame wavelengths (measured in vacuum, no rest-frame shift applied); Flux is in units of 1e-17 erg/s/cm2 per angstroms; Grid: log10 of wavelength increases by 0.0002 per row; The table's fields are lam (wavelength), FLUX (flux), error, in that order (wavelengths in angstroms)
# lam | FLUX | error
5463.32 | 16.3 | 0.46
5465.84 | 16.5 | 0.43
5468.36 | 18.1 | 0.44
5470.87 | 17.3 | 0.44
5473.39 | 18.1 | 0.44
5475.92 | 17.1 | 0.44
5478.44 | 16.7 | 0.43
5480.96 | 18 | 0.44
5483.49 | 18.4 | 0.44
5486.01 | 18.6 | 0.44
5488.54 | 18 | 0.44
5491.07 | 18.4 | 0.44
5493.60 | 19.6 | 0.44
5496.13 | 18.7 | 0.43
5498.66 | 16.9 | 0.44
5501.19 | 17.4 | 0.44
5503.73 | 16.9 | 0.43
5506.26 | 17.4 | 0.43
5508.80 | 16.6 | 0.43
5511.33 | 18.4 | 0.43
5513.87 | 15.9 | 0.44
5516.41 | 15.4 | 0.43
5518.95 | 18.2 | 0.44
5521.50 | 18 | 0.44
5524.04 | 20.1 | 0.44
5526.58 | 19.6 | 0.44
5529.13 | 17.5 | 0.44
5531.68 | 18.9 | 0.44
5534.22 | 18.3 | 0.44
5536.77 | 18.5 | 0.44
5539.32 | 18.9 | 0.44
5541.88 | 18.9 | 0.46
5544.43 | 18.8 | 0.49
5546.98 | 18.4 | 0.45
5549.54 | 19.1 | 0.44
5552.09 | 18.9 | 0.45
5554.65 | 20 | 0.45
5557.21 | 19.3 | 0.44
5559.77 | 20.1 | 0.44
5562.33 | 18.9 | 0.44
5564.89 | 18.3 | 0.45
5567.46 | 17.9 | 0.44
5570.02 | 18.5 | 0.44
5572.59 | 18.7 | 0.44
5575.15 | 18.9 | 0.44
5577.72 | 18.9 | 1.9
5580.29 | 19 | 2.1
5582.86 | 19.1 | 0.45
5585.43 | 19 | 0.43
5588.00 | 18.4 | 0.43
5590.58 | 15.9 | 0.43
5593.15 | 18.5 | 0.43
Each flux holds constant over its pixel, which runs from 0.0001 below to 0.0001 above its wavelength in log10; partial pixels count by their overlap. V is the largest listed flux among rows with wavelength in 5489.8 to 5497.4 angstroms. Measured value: 19.6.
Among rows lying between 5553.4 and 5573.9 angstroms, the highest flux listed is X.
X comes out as 20.1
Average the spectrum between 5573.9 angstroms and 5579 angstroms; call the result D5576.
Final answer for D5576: 18.9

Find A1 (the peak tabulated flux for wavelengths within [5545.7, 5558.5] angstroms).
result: 20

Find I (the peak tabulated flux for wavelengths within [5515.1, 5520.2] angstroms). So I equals 18.2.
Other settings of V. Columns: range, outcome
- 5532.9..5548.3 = 18.9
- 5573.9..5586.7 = 19.1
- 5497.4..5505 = 17.4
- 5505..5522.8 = 18.4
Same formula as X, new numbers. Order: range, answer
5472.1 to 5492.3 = 18.6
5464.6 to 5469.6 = 18.1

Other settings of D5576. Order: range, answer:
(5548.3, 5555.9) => 19.3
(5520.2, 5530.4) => 18.8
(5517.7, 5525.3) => 18.8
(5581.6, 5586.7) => 19.1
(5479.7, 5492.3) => 18.3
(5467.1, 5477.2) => 17.7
